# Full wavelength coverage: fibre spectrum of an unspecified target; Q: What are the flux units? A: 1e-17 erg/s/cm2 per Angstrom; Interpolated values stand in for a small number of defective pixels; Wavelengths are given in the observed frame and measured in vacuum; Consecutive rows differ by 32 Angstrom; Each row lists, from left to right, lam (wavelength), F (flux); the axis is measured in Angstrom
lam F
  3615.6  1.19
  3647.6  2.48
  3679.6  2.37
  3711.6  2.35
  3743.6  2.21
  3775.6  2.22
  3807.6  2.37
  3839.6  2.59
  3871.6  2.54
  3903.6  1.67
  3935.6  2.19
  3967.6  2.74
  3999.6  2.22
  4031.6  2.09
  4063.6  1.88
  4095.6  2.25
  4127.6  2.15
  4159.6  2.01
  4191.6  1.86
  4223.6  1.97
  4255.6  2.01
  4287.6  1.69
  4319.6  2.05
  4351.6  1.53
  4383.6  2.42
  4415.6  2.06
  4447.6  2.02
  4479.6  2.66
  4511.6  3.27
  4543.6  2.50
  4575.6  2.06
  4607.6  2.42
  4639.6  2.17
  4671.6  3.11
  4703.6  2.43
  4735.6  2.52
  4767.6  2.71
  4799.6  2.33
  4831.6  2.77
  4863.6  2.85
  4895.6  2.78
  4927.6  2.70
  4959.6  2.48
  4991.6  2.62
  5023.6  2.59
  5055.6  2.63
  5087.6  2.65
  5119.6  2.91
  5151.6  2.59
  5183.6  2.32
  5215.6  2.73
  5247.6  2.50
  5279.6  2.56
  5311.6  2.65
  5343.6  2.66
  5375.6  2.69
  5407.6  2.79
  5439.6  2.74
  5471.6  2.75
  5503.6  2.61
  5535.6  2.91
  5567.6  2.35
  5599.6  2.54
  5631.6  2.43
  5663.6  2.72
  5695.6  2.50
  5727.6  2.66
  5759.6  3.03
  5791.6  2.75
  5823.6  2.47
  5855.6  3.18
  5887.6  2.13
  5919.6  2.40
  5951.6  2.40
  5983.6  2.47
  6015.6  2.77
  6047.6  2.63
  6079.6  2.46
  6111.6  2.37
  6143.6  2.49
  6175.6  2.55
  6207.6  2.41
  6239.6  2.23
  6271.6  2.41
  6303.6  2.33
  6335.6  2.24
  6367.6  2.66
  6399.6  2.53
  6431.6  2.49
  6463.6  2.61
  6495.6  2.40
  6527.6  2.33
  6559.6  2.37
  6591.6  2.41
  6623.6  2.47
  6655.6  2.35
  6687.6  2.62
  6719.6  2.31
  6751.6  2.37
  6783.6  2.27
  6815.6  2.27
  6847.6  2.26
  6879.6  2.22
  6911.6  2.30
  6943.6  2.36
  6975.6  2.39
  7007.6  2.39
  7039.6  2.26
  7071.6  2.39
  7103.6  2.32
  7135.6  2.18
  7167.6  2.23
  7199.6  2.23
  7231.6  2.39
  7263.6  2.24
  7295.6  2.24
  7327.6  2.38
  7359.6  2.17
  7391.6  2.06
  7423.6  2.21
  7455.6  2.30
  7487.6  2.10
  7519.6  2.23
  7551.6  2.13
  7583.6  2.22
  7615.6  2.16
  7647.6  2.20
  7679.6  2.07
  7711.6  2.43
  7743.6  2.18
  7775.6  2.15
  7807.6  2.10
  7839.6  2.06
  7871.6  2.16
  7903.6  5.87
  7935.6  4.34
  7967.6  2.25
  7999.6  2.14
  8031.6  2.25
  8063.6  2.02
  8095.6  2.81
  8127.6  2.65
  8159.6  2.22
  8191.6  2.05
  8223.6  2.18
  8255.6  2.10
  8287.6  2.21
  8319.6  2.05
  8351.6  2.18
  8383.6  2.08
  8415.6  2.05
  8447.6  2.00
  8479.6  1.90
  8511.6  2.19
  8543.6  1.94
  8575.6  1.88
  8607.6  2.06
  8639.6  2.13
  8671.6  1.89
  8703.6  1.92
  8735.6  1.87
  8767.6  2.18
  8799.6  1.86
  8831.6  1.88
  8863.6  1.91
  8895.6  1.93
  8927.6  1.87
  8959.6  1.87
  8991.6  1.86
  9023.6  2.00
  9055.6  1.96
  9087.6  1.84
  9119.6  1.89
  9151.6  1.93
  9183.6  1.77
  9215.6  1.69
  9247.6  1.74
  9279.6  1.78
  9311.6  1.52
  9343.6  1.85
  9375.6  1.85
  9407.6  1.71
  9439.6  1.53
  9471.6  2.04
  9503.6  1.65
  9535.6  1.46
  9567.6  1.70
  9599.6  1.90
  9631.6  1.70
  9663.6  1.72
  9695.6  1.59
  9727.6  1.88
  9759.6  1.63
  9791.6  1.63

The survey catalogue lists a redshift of 0.206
